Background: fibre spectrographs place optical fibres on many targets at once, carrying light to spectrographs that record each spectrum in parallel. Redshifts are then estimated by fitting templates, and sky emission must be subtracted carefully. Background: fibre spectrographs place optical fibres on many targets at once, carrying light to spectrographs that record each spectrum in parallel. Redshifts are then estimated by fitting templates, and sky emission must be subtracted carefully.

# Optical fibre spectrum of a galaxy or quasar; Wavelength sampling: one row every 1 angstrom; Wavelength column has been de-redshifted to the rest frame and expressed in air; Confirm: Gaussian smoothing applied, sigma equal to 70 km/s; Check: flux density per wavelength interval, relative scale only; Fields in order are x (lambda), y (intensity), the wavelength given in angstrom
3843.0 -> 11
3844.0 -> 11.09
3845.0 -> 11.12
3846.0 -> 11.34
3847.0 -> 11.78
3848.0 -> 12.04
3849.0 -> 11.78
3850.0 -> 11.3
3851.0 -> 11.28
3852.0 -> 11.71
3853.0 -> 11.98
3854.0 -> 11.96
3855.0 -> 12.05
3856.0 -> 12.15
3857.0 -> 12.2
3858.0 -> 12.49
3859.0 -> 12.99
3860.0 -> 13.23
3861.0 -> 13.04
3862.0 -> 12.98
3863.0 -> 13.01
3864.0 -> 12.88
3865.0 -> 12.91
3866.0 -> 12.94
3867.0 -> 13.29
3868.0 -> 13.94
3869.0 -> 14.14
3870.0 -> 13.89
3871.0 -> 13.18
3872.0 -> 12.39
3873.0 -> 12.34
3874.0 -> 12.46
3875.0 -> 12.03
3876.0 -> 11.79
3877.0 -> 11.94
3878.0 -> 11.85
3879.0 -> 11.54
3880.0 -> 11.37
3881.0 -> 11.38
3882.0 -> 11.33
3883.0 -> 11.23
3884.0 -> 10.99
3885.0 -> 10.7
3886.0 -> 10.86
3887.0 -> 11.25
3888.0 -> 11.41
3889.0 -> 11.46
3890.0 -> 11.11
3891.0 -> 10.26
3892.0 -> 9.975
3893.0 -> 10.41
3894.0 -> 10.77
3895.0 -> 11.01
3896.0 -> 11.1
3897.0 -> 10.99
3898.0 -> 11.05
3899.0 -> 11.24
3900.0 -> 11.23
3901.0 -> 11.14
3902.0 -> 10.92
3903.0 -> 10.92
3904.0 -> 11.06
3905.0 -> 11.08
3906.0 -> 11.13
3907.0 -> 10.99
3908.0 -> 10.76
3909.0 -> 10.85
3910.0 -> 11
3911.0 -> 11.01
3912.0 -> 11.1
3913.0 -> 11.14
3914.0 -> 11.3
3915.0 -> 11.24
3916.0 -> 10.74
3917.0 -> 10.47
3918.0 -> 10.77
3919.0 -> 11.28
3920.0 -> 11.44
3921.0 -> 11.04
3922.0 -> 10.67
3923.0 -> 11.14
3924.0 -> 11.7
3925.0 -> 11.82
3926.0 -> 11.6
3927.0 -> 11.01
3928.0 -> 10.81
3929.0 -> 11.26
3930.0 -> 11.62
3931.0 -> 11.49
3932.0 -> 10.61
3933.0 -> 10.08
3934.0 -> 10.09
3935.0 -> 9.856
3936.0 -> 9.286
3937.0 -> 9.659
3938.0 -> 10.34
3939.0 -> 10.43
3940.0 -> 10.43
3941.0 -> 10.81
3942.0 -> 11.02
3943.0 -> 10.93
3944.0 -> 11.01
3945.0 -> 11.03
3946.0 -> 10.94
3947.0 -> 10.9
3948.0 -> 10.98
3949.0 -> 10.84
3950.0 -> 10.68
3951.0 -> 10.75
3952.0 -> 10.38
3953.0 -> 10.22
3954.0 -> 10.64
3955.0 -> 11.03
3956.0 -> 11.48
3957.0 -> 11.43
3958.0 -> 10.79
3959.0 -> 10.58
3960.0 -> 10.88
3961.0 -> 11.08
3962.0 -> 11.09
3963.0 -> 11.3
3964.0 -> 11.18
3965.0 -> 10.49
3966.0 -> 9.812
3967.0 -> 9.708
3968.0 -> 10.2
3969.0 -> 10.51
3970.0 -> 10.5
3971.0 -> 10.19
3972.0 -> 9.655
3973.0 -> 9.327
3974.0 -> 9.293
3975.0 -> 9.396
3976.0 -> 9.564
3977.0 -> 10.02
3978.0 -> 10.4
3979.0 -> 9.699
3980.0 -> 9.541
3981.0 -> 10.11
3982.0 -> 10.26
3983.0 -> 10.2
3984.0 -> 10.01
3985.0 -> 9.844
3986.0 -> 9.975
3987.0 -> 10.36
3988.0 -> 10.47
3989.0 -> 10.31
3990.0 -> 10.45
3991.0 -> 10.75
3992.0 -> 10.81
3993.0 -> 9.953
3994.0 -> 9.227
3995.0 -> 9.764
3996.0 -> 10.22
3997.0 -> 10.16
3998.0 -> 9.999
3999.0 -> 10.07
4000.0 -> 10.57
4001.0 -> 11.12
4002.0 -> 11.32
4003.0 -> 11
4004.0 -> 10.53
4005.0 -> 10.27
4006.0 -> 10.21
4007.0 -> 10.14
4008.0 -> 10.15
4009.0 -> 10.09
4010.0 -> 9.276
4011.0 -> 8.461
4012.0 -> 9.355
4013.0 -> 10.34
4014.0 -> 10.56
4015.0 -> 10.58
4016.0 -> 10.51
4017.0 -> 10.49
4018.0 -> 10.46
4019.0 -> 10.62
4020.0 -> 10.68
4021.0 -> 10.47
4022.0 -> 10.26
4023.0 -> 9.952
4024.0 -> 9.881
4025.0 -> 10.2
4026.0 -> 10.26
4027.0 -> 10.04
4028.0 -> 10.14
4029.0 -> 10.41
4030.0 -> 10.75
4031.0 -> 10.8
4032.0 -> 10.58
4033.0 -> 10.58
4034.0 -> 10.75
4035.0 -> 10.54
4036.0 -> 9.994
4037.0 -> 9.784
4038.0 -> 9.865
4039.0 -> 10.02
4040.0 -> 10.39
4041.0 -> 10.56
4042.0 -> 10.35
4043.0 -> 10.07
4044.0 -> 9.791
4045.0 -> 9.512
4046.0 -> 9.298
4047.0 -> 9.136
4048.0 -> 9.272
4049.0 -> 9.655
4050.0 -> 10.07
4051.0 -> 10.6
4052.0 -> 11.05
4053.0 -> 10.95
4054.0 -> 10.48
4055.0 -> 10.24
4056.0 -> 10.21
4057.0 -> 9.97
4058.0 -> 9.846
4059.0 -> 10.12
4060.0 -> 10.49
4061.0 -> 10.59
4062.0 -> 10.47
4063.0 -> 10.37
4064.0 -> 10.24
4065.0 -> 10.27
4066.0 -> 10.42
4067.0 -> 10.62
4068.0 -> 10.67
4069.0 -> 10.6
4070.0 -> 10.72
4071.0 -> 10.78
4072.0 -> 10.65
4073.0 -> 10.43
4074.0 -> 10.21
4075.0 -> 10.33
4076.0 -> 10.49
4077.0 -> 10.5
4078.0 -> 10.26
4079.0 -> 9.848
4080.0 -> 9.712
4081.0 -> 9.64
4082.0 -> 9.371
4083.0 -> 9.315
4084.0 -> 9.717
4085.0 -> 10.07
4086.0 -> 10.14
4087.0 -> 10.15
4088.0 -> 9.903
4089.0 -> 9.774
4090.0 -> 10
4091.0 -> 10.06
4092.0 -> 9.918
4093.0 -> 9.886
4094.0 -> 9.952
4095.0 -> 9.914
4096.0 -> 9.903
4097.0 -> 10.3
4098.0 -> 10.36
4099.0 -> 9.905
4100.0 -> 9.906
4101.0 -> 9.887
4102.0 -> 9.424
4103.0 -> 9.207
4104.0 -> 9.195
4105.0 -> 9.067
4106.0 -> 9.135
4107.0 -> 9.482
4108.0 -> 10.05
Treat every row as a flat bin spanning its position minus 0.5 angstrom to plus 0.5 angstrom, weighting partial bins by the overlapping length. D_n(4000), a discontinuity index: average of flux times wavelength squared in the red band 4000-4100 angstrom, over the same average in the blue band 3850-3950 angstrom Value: 0.97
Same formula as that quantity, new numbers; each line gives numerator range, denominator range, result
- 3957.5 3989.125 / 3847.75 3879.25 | 0.86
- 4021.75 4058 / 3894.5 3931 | 0.98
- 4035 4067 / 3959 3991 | 1.03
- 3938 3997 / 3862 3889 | 0.89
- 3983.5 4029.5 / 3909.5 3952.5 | 0.98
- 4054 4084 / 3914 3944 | 1.02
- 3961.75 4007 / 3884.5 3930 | 0.96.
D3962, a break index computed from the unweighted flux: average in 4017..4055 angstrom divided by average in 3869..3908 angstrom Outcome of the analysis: 0.90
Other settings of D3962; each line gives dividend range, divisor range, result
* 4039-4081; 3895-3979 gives 0.95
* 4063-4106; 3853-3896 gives 0.84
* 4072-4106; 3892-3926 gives 0.90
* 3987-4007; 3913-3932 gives 0.93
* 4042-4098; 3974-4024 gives 1.00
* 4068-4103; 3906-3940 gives 0.93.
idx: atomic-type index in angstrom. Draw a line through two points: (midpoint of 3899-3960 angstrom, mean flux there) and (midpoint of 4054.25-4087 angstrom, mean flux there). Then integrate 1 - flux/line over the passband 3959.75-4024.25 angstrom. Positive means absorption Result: 2.3 angstrom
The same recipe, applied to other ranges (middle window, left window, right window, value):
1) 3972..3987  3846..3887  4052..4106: 1.7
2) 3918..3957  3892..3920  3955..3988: -0.7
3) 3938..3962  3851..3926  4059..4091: 0.7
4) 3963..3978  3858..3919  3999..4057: 1.1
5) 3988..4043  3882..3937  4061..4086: 1.1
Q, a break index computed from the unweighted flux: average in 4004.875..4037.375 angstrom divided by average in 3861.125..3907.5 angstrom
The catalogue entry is 0.9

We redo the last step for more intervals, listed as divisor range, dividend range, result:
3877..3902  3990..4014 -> 0.92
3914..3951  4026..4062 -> 0.94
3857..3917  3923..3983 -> 0.90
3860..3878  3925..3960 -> 0.84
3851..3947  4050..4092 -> 0.90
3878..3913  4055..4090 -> 0.92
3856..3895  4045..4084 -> 0.85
